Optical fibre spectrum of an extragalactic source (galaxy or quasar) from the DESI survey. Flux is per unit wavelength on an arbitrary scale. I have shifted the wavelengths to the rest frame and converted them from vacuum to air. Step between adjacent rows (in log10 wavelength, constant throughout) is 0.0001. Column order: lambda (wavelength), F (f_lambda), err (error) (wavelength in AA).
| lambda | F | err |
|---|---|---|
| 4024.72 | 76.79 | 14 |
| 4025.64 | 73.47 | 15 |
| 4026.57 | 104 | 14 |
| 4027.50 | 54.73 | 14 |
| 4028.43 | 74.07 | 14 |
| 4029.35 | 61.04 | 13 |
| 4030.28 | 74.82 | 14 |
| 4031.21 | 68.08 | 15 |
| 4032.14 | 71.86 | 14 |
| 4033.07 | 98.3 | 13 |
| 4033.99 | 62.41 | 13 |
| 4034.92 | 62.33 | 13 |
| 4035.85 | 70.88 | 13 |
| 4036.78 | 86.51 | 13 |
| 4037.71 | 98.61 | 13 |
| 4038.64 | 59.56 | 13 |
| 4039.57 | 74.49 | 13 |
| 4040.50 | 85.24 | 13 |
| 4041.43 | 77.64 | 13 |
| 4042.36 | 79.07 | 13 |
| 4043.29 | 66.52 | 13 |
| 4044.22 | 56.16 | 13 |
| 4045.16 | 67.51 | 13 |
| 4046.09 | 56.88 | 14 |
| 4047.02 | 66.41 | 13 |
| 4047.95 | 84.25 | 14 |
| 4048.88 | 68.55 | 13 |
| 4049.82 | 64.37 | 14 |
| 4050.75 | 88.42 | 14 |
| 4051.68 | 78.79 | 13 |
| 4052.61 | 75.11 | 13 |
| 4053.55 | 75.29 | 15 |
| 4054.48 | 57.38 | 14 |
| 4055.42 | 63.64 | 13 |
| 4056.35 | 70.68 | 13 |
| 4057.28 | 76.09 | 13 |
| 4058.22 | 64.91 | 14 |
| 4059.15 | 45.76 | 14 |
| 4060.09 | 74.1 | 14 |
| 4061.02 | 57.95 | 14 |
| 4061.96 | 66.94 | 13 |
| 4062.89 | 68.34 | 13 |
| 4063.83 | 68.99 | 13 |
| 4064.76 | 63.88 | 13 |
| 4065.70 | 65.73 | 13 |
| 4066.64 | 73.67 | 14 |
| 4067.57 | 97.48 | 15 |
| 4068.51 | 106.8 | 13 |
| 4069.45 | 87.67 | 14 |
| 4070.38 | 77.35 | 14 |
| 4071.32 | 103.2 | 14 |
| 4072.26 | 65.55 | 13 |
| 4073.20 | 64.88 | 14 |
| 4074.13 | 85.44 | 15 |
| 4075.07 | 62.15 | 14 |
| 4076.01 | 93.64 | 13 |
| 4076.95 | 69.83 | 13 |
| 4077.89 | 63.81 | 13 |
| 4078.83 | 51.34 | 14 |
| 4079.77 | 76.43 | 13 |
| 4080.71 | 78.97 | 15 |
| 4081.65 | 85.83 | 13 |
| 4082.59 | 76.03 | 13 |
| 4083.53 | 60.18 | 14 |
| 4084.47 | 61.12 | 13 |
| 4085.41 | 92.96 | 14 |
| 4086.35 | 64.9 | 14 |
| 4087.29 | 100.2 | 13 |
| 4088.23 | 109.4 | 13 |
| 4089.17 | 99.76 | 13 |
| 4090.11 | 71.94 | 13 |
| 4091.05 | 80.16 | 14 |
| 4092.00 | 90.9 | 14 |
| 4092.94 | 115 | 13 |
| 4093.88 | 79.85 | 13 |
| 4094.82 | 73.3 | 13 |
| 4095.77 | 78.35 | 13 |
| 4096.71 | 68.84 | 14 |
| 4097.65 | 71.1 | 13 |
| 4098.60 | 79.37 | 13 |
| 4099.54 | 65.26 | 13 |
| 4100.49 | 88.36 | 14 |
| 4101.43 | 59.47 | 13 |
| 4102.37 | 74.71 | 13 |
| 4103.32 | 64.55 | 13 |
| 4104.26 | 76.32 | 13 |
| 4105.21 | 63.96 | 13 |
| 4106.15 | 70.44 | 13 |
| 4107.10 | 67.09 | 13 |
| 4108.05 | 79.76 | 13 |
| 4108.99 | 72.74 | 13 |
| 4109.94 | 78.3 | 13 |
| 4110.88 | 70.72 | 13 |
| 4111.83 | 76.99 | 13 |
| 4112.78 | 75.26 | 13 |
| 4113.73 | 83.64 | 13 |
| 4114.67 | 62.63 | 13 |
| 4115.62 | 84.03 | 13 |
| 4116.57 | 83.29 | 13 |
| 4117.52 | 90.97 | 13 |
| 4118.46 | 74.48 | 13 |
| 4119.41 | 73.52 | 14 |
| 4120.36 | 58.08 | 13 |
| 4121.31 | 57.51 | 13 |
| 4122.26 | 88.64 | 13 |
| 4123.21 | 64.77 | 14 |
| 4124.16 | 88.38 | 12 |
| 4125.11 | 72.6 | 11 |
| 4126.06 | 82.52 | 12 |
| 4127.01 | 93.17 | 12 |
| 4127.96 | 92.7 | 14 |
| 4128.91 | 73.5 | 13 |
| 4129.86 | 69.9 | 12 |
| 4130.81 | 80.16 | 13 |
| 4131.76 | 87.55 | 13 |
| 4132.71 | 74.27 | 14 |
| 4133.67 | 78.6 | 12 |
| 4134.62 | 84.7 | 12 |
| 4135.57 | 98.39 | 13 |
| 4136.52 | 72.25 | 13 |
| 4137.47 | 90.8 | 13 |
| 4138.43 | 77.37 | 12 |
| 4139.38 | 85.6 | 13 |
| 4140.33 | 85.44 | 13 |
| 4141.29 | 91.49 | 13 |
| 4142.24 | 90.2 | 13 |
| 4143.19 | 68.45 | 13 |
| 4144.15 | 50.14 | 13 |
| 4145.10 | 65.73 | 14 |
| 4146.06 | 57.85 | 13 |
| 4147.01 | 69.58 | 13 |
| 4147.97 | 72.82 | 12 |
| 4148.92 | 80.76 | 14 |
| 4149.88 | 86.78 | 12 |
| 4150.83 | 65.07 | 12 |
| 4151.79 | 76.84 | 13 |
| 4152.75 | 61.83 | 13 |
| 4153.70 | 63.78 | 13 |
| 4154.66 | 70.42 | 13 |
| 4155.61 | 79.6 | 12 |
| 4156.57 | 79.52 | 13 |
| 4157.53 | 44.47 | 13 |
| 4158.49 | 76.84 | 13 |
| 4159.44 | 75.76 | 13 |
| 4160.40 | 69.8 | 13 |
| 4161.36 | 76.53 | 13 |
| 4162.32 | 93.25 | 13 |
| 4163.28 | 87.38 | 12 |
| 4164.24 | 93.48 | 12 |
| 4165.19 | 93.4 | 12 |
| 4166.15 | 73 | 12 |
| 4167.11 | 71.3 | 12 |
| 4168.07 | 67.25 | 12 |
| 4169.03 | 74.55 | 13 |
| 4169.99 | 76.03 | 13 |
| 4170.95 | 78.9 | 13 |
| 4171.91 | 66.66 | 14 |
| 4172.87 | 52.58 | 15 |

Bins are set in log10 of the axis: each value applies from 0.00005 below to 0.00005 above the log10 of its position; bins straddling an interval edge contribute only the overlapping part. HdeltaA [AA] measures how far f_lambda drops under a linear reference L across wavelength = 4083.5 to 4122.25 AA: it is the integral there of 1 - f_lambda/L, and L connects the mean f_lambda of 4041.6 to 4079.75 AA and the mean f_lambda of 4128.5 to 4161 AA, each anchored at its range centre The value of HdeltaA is -1.9 AA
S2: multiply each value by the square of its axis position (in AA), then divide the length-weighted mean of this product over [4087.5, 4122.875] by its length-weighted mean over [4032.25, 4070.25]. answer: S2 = 1.1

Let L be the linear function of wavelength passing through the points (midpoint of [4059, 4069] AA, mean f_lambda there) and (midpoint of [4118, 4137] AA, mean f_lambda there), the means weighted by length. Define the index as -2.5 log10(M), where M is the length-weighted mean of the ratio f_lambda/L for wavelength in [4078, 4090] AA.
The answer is -0.07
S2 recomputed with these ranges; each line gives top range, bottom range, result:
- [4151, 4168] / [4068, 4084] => 1.02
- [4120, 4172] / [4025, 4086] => 1.09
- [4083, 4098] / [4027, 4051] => 1.17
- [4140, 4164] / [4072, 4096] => 0.96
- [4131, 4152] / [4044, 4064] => 1.19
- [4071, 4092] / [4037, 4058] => 1.10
